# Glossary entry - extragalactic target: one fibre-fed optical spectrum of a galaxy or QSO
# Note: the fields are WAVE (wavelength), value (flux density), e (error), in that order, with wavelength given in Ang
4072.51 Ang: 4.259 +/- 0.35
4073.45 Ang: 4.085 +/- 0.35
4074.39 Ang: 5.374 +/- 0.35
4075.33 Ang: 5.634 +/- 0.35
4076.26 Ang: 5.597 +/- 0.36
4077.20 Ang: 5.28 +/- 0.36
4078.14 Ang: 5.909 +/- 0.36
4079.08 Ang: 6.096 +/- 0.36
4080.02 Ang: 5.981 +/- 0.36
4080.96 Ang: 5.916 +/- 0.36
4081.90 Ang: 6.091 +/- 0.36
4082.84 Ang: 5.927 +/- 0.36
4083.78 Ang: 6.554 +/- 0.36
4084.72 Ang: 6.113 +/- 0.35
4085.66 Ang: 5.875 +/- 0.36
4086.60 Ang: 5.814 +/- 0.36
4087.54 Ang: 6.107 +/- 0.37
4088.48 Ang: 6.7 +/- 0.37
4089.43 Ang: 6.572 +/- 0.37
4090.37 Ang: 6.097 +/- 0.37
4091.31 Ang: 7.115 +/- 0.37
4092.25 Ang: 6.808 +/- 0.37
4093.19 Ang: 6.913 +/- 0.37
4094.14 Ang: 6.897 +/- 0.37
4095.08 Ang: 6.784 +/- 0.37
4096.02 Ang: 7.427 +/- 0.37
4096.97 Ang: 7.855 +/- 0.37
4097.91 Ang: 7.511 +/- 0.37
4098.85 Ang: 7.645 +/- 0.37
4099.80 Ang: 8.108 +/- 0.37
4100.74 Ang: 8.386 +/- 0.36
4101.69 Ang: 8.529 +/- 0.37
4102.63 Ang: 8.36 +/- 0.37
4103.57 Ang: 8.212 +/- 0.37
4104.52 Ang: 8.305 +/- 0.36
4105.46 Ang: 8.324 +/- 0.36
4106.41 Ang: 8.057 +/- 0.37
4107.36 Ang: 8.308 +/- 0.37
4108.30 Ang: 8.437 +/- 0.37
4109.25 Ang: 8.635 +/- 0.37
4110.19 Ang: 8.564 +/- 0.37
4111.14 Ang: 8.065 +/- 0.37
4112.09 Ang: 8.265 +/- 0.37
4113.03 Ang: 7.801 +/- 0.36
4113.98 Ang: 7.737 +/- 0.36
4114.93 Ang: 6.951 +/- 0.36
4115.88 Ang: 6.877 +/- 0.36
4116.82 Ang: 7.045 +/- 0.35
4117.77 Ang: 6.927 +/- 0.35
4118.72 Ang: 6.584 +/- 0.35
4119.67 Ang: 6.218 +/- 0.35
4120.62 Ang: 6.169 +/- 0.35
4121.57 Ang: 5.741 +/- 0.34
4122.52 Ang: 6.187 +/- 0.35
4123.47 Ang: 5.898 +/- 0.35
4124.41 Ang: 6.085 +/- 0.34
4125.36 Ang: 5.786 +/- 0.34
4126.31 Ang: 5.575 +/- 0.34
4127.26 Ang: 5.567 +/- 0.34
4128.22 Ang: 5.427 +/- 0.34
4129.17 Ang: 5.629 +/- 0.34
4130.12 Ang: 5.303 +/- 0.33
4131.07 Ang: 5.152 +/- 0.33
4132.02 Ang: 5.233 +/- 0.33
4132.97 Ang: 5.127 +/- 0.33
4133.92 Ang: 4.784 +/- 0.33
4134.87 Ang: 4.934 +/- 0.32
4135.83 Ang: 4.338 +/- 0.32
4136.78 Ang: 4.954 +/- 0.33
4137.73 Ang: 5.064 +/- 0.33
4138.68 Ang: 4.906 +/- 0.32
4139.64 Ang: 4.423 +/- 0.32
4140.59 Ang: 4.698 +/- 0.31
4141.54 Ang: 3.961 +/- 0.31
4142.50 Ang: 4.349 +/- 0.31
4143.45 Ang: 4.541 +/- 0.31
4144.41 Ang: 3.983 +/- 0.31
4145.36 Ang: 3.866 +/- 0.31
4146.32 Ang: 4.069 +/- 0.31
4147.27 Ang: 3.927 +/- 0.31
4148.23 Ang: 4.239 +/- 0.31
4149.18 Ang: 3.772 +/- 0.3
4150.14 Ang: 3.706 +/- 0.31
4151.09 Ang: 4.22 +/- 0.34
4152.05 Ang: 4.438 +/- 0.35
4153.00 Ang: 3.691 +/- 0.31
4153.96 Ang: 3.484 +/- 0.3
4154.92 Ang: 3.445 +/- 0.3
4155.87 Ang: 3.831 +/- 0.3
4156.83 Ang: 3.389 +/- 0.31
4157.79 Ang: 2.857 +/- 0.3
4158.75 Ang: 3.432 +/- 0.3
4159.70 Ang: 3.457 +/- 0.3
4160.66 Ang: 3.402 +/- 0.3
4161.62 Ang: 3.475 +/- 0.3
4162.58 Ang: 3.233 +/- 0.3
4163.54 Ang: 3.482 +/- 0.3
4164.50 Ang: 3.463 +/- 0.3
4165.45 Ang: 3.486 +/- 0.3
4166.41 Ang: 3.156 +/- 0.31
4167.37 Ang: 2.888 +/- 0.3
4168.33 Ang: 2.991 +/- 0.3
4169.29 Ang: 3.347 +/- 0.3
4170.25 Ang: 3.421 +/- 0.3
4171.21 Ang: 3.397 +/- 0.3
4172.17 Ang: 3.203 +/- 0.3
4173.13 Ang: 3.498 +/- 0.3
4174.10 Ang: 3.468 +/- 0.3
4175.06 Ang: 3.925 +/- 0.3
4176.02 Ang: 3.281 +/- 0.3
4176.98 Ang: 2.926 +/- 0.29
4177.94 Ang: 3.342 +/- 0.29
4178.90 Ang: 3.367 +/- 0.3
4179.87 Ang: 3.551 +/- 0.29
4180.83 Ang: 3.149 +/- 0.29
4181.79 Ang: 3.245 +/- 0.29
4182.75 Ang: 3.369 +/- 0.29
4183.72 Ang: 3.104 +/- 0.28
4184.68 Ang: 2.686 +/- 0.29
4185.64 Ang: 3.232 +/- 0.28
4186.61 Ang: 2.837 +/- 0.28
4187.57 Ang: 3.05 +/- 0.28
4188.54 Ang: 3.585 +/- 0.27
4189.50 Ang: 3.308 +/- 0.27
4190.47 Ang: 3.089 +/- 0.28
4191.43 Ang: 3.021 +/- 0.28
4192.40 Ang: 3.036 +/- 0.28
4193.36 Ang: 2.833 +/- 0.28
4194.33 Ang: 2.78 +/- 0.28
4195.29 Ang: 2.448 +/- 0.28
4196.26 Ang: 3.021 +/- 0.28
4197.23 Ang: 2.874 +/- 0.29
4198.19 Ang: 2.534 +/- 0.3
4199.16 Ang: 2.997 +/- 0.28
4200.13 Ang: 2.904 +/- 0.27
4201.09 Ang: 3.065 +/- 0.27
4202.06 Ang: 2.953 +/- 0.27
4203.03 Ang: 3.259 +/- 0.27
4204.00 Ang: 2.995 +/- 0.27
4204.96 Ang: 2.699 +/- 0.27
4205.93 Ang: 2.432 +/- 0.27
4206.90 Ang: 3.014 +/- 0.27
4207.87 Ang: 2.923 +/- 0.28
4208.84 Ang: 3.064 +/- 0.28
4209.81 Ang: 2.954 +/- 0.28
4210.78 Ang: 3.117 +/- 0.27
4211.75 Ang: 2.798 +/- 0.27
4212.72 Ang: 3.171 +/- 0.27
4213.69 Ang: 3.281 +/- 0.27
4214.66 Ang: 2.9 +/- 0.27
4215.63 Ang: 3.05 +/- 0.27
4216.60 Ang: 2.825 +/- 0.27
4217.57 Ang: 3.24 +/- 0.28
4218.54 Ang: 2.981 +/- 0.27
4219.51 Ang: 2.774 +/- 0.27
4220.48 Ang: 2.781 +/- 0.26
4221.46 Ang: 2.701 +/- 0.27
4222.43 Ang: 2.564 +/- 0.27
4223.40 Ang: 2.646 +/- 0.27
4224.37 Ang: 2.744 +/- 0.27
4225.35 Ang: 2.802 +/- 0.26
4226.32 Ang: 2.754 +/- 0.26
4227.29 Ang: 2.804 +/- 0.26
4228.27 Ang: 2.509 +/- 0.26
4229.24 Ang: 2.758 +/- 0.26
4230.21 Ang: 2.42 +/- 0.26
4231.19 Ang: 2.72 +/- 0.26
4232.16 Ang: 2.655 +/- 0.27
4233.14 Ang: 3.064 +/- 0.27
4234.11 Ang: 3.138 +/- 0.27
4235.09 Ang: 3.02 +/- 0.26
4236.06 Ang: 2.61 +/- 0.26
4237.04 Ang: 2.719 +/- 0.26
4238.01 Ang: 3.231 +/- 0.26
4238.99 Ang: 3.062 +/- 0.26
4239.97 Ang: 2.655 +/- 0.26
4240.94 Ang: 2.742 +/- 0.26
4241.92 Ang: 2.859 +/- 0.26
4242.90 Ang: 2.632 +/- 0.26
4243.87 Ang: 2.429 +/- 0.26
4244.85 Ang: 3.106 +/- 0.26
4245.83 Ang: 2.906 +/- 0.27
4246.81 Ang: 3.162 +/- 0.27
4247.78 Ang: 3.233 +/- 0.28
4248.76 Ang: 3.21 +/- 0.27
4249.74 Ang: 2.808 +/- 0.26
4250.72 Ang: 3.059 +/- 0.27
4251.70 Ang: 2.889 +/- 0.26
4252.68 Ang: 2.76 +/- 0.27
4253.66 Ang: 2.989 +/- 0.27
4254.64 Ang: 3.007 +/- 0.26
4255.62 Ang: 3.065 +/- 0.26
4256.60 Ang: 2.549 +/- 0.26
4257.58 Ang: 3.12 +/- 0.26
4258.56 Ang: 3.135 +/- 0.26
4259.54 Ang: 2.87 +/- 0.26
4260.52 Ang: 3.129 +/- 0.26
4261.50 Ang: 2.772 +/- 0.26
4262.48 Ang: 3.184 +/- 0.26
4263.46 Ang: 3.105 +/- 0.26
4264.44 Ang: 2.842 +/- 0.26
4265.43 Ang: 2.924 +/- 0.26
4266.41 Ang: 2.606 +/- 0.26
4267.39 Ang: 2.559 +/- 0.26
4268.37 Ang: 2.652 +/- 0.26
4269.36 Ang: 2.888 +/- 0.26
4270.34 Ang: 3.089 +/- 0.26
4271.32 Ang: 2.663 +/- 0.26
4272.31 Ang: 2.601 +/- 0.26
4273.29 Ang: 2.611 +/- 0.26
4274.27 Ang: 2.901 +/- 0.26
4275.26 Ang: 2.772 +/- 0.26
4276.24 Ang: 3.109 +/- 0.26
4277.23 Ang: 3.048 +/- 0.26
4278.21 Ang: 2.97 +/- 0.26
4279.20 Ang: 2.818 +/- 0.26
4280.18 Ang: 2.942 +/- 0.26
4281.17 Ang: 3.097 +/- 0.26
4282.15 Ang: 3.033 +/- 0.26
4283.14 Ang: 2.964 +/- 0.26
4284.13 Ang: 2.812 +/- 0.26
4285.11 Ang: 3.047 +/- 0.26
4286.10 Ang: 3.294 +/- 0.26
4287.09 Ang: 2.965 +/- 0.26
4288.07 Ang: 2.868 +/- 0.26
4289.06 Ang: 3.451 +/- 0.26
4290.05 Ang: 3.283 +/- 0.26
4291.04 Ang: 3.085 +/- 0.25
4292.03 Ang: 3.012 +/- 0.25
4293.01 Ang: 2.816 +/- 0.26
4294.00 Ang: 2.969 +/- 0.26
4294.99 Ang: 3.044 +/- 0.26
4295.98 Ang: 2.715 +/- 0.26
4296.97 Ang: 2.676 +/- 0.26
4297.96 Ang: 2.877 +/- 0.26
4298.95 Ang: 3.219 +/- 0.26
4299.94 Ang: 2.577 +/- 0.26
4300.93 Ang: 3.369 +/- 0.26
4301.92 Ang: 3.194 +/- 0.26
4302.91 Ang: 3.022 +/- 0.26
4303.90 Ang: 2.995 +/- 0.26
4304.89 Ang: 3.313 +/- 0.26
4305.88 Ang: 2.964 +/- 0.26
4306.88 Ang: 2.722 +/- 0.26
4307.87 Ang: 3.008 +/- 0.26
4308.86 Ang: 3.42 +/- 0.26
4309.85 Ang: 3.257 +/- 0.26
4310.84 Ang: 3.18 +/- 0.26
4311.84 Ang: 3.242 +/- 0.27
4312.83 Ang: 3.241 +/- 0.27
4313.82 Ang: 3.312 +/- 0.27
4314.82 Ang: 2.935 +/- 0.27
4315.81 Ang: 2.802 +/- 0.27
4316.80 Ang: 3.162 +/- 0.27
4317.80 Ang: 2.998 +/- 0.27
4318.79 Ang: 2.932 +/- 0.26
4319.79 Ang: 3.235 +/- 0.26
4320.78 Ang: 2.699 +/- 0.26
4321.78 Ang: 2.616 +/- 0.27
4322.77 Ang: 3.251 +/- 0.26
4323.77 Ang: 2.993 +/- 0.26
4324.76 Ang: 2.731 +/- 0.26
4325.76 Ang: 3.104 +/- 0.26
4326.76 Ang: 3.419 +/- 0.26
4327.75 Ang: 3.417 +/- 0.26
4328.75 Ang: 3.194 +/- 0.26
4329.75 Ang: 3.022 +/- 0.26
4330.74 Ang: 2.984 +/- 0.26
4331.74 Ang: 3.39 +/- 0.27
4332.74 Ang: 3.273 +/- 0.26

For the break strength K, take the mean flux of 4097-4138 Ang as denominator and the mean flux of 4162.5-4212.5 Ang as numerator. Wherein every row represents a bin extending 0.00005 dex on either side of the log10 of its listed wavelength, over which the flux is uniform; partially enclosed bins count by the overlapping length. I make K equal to 0.46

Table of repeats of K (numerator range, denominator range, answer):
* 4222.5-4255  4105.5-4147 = 0.48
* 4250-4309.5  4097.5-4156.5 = 0.50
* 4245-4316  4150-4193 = 0.89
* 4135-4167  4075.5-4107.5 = 0.56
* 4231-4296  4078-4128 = 0.42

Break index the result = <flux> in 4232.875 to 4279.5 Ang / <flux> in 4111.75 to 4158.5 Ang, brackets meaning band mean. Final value 0.57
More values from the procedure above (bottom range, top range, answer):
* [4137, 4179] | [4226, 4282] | 0.78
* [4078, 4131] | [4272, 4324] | 0.44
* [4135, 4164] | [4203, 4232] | 0.72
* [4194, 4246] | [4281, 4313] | 1.07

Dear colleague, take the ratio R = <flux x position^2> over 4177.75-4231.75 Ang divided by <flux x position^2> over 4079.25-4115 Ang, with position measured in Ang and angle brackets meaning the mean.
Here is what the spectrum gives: 0.42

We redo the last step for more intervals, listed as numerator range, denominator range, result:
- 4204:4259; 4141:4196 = 0.87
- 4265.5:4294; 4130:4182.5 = 0.81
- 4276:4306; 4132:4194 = 0.88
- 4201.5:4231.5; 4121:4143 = 0.57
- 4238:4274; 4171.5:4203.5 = 0.96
